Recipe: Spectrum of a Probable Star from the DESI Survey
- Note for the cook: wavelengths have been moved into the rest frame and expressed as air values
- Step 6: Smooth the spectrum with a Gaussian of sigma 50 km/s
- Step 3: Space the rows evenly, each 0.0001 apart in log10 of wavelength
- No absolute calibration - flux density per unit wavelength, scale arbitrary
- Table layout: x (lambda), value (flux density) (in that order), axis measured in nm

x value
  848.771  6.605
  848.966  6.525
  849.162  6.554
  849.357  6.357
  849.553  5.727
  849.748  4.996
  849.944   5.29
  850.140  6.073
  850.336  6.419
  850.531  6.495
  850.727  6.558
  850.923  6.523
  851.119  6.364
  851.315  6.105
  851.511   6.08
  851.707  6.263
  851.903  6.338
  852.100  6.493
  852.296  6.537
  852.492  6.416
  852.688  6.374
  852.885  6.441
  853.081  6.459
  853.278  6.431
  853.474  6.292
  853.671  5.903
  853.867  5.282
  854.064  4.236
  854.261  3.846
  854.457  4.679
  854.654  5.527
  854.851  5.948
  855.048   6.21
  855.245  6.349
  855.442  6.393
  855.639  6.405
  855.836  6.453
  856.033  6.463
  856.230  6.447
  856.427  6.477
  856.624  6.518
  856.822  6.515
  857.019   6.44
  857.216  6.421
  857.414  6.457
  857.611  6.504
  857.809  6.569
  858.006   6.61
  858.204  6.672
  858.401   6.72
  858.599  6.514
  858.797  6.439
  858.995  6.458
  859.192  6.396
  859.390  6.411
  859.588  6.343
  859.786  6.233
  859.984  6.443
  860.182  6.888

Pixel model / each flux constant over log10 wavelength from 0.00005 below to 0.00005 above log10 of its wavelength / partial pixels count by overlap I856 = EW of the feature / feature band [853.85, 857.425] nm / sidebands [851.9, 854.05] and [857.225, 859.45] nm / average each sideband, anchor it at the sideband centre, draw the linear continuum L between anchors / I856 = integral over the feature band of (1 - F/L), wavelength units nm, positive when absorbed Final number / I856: 0.23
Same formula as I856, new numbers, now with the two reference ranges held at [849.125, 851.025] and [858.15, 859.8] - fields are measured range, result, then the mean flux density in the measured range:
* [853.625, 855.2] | 0.27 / 5.22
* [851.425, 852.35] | -0.03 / 6.33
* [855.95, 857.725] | -0.03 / 6.47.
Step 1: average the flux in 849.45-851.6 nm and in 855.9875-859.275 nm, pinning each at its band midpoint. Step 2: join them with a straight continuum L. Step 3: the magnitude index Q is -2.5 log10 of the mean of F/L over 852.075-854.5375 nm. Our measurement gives 0.08 mag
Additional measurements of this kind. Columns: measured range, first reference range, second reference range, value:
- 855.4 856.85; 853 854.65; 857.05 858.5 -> -0.07 mag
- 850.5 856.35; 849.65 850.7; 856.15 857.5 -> 0.02 mag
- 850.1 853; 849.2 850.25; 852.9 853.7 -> -0.06 mag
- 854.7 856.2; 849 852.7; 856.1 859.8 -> 0.02 mag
